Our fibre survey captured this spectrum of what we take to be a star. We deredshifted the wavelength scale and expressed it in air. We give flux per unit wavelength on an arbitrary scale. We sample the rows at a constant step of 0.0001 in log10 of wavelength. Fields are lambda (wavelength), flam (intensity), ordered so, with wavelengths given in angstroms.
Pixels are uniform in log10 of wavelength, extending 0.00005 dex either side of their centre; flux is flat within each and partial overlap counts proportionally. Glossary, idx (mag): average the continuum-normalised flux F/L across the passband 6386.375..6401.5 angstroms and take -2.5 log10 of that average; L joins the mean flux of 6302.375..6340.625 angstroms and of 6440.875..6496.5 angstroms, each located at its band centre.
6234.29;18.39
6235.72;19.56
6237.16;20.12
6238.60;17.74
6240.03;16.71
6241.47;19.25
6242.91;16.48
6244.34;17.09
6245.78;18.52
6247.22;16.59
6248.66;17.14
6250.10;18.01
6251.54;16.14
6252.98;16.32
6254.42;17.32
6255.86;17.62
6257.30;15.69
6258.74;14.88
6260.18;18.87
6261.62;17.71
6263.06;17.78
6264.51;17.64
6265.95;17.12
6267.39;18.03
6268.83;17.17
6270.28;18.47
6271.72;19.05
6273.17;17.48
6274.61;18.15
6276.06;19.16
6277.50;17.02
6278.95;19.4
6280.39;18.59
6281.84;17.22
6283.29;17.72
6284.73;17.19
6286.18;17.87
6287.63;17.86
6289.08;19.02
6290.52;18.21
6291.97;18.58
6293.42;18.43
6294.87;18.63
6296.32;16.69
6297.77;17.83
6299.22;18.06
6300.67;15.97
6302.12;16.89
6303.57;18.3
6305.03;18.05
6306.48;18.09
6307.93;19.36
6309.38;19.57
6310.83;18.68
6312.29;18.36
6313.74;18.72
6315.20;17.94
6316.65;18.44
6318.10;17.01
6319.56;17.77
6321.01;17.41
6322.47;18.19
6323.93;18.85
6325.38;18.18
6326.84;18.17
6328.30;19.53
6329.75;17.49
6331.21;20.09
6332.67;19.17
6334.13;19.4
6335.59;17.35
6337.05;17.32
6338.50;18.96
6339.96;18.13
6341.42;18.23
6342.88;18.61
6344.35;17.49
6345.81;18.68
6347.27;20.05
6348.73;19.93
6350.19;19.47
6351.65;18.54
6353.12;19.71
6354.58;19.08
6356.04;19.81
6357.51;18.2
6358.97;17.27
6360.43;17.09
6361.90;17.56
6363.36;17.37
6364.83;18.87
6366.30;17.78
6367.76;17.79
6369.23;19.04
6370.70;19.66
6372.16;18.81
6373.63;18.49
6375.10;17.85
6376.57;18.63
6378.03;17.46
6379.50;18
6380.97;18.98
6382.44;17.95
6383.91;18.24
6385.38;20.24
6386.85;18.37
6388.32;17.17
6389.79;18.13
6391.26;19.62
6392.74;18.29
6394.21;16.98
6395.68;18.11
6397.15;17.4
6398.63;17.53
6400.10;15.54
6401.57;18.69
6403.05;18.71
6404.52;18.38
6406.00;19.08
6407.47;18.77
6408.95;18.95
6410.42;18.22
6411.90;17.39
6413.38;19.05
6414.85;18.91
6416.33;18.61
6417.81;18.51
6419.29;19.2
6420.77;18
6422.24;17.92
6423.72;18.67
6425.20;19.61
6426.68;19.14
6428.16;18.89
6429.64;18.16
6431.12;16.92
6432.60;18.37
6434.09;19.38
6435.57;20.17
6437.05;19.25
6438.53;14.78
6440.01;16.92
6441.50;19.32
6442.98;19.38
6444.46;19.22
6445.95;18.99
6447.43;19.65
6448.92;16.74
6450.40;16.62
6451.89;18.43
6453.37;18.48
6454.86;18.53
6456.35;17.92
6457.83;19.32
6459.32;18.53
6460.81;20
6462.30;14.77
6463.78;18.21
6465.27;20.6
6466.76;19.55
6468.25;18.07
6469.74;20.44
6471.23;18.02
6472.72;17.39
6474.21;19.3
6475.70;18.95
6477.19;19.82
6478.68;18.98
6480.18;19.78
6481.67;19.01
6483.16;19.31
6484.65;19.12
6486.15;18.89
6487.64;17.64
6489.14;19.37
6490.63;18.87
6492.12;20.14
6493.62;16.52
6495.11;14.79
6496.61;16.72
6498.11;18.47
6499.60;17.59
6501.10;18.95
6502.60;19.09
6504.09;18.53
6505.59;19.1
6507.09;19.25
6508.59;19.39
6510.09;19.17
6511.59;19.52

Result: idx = 0.04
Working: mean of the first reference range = 18.4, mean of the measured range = 17.7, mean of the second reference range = 18.6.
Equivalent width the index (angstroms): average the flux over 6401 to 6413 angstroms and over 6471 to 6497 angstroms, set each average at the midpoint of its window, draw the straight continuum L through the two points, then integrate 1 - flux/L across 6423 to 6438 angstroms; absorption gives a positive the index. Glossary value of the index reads -0.2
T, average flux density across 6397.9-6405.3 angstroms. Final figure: 17.8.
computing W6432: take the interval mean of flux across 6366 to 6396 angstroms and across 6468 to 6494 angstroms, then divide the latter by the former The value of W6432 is 1.0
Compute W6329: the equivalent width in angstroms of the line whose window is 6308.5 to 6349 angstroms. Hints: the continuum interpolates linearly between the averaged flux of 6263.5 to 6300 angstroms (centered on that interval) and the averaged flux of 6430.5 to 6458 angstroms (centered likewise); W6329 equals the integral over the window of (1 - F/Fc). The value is -0.83 angstroms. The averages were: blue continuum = 18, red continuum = 18.3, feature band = 18.5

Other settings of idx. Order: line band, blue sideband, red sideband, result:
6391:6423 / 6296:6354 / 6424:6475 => 0.01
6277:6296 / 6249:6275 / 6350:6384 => -0.03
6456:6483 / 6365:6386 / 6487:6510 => -0.03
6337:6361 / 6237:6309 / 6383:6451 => -0.04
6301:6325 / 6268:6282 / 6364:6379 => 0.01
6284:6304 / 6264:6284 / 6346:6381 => 0.02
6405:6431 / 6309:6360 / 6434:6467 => -0.01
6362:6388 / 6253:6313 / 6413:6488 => -0.01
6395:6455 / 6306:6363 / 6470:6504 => 0.01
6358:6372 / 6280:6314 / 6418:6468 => 0.01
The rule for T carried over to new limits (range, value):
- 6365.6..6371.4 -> 18.6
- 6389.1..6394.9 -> 18.3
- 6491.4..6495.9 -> 17.1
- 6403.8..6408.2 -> 18.7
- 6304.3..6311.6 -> 18.7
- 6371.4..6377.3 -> 18.5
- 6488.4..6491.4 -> 19.2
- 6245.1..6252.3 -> 17.3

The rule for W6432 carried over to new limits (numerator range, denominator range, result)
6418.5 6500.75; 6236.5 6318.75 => 1.04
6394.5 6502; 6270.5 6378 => 1.01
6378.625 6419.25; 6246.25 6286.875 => 1.04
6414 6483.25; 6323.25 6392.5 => 1.00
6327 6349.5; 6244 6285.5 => 1.06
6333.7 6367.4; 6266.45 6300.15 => 1.02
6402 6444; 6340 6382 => 1.00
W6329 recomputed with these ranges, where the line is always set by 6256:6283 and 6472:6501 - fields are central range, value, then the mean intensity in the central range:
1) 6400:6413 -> -0.1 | 18.3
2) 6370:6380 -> -0.2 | 18.4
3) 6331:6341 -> -0.3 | 18.5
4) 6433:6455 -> -0.1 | 18.4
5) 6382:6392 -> -0.2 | 18.5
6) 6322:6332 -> -0.4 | 18.7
